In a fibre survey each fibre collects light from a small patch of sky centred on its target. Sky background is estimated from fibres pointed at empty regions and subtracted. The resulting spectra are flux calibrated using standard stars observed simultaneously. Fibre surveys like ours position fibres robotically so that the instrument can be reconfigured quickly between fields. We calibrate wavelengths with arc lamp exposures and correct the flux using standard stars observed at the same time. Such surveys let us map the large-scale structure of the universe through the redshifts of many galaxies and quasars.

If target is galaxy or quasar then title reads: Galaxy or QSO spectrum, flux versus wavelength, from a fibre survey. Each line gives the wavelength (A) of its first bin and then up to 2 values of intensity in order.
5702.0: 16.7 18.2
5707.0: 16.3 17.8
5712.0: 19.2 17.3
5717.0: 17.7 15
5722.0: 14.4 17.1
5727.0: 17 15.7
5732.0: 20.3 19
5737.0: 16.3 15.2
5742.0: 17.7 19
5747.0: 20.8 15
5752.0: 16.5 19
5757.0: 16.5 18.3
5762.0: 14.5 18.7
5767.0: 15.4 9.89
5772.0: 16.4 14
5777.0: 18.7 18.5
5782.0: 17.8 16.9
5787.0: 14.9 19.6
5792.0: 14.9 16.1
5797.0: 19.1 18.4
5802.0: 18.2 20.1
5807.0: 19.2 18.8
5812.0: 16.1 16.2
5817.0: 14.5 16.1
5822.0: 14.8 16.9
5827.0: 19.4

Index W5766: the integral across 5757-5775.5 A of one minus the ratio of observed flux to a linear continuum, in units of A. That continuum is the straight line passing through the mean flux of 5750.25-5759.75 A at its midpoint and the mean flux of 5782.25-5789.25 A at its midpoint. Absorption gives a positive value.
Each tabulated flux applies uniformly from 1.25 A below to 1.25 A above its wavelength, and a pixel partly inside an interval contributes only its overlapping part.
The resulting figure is 1.86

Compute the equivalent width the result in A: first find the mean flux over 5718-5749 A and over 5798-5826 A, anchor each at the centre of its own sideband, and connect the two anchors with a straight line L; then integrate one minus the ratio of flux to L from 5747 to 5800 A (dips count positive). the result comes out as 1.68 A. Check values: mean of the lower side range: 17.2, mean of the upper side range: 17.2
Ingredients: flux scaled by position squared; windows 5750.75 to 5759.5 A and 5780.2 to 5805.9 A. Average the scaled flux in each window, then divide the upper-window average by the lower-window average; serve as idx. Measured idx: 1.02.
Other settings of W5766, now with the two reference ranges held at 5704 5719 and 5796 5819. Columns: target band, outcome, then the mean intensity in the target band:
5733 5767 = 0.6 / 17.4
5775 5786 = 0.1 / 17.6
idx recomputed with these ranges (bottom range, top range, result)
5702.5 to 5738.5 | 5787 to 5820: 1.04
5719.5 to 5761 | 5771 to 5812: 1.03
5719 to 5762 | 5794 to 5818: 1.06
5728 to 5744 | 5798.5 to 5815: 1.07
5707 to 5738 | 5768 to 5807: 1.01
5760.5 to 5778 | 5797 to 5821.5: 1.16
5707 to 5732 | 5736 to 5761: 1.04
